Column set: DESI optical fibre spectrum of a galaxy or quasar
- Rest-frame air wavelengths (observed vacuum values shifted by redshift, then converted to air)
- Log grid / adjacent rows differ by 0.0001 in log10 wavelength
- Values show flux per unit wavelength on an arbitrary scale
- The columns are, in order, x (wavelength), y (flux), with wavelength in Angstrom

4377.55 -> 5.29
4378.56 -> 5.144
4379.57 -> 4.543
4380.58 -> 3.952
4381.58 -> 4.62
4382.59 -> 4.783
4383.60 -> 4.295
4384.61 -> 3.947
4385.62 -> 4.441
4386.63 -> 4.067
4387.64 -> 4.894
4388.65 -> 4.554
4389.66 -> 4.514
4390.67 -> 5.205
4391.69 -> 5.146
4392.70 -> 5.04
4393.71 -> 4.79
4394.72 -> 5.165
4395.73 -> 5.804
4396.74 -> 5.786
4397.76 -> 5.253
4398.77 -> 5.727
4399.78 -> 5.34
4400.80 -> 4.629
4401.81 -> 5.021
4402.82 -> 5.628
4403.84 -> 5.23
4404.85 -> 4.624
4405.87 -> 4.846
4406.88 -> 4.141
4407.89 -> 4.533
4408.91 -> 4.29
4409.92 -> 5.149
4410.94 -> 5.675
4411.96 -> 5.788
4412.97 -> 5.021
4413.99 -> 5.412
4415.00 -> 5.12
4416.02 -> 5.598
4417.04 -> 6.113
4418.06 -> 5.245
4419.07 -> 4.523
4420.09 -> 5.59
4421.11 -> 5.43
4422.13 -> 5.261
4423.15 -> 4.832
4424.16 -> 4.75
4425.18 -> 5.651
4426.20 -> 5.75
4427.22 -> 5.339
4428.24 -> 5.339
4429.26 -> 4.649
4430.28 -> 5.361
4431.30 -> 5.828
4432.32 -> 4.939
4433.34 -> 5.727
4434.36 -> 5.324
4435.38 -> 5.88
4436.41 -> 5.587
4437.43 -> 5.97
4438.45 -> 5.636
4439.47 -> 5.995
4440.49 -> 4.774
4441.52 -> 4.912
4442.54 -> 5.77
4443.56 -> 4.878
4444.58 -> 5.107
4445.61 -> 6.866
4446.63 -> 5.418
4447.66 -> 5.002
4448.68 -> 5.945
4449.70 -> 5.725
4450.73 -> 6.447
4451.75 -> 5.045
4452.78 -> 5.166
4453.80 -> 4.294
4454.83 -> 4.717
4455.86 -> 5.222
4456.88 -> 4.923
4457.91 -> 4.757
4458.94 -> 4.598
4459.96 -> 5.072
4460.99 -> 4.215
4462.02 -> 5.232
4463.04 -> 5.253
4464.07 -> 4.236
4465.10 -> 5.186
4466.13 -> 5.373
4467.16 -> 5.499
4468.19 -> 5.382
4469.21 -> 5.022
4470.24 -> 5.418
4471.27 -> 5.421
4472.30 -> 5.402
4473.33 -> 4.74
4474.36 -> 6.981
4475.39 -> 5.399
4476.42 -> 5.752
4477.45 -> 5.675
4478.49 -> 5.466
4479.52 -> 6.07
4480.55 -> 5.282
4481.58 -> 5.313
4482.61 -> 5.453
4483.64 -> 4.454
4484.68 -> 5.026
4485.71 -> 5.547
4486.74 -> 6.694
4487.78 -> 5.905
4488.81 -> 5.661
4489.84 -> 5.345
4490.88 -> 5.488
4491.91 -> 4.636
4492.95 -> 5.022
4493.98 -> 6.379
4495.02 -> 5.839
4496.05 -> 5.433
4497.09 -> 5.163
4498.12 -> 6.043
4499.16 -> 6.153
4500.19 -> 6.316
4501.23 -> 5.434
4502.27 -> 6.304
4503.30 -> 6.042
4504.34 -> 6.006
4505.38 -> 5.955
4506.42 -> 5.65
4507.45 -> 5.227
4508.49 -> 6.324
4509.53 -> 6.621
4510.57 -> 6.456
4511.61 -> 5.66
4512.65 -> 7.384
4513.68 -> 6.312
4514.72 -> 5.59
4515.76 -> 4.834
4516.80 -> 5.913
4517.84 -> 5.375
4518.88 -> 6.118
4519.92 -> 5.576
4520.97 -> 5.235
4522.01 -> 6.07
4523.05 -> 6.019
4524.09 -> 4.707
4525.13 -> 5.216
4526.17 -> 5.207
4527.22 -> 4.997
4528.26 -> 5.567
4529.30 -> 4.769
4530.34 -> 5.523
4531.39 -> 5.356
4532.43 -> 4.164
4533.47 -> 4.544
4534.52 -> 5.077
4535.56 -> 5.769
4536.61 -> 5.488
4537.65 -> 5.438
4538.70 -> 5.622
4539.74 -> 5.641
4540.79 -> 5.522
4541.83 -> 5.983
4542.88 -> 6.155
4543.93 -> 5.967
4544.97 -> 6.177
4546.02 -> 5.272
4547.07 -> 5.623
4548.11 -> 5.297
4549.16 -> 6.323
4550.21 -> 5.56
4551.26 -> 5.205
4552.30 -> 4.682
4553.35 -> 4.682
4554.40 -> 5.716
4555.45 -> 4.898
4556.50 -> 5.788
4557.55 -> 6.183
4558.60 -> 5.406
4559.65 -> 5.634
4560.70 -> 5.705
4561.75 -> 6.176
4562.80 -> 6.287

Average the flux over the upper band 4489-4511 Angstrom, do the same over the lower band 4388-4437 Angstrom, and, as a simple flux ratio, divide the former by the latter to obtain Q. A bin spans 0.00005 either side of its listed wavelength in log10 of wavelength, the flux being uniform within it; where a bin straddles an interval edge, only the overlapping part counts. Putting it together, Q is 1.1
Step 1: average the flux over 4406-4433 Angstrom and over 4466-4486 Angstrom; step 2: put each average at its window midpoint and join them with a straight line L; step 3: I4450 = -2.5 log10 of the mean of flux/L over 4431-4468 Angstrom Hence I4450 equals 0.01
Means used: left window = 5.2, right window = 5.43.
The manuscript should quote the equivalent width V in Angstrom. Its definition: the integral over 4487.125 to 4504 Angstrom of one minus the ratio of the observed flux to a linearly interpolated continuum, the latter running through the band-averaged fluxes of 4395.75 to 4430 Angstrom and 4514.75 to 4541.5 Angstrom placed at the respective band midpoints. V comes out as -1.25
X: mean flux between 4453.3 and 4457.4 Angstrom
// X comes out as 4.78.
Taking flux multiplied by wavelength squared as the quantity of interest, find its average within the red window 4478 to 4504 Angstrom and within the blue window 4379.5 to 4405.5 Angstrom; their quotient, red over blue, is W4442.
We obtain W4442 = 1.20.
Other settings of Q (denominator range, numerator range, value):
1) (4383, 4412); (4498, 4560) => 1.14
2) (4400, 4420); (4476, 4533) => 1.10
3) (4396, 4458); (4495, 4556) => 1.06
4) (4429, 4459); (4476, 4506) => 1.05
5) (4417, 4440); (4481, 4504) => 1.04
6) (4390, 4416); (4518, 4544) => 1.05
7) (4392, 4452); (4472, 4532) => 1.06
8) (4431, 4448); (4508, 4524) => 1.08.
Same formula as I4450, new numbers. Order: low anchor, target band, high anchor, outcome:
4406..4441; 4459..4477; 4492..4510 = 0.07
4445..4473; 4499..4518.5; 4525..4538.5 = -0.15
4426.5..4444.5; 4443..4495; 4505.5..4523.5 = 0.05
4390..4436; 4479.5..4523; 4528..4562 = -0.07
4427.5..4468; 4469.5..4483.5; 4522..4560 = -0.04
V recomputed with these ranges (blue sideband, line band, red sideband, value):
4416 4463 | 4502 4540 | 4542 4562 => -0.6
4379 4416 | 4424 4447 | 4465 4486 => -1.3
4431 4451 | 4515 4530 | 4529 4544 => 0.0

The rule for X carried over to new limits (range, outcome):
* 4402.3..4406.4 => 5.08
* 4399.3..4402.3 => 4.99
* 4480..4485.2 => 5.12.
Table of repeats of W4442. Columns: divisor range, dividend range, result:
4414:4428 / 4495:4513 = 1.17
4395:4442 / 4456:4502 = 1.05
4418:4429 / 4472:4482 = 1.10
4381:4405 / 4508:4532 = 1.22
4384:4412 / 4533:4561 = 1.19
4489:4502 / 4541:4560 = 1.02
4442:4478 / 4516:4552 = 1.07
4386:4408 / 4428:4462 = 1.08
